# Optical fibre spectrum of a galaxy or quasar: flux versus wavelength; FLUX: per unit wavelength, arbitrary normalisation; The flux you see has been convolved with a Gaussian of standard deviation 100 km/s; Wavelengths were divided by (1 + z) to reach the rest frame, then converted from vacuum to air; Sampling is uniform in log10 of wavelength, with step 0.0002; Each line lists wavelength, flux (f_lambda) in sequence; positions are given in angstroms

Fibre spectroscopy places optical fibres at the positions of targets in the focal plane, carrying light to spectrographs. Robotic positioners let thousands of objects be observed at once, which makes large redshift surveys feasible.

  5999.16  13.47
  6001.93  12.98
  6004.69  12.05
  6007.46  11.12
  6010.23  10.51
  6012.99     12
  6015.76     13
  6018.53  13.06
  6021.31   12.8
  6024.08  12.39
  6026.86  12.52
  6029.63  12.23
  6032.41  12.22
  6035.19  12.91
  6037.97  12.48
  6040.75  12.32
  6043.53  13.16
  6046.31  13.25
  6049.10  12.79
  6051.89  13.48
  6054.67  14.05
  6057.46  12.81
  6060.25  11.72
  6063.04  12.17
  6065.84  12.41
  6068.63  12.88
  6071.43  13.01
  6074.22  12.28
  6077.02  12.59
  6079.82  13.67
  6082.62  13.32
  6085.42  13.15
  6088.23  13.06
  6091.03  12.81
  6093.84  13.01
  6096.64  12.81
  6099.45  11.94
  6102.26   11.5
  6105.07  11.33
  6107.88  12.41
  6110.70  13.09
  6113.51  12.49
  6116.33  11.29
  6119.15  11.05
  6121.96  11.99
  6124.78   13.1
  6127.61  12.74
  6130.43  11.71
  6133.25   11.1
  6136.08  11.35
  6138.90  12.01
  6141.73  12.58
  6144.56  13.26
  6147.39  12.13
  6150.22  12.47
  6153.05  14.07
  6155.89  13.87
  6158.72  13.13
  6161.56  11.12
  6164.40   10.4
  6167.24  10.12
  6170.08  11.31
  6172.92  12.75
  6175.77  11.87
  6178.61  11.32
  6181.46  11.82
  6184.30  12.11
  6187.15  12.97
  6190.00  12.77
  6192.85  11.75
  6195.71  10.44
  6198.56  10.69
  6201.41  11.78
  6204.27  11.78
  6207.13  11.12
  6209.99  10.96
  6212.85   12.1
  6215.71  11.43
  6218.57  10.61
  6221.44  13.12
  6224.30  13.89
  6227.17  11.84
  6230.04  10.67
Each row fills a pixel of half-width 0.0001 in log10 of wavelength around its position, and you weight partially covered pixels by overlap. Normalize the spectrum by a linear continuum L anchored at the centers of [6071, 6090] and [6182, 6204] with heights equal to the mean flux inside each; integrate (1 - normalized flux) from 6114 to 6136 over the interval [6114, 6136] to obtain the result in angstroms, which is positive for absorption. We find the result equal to 1.2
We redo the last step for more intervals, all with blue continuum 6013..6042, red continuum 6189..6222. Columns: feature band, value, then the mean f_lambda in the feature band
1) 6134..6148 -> -0.4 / 12.2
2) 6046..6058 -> -0.9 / 13.3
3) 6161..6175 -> 0.6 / 11.2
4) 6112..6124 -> 0.2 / 11.8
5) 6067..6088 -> -1.2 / 13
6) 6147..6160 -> -1.6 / 13.2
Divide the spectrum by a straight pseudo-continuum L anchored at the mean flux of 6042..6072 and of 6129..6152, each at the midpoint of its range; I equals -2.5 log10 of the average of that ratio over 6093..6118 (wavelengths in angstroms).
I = 0.02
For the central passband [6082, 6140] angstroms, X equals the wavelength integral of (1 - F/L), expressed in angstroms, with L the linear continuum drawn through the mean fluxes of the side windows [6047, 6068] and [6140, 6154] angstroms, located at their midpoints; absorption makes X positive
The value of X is 2.7 angstroms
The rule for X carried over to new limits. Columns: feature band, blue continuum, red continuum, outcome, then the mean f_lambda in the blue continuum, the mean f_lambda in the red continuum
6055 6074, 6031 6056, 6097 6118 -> 0.12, 13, 12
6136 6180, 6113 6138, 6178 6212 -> -1.42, 11.8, 11.6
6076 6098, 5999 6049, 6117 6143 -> -1.65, 12.5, 11.9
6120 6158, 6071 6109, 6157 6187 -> -1.35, 12.6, 11.7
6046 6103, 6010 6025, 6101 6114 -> -2.55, 12.4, 12.1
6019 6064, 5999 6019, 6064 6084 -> -0.74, 12.2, 12.9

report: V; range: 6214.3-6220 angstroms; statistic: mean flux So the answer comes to 11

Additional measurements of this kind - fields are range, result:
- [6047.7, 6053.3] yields 13.1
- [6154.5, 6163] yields 12.7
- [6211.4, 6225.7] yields 12.2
